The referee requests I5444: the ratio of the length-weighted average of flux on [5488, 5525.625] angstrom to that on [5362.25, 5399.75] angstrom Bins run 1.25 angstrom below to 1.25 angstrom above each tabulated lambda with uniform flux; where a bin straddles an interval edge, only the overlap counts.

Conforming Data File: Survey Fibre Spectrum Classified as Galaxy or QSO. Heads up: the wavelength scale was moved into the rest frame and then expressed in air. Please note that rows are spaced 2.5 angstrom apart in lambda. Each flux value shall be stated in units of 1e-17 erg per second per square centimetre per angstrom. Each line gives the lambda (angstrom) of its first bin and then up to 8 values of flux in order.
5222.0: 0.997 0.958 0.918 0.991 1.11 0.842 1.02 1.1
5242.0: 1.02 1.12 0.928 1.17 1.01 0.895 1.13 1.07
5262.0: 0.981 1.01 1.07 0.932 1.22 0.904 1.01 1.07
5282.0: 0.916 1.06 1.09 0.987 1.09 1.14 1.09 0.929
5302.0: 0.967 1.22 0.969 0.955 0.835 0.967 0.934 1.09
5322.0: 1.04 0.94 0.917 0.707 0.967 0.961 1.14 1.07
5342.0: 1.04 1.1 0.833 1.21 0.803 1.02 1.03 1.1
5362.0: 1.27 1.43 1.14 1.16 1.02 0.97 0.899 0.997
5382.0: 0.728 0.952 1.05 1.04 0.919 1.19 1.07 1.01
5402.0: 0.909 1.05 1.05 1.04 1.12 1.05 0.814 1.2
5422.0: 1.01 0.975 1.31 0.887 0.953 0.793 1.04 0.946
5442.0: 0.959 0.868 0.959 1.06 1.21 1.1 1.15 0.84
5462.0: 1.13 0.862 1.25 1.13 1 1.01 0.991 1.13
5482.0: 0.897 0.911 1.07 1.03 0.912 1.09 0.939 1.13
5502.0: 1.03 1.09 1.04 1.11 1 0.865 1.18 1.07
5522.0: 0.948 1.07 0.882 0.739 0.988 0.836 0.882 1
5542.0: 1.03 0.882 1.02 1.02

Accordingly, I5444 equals 0.99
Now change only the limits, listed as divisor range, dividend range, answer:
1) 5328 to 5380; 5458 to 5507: 0.98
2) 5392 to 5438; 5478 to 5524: 1.00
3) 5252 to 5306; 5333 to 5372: 1.05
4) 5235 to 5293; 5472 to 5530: 0.98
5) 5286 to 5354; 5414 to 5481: 1.02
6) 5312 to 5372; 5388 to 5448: 0.97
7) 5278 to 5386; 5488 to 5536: 0.98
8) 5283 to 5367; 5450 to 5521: 1.01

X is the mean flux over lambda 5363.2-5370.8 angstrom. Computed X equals 1.24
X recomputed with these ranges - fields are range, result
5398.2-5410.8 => 1.01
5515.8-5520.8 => 1.12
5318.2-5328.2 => 0.997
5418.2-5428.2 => 1.12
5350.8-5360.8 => 0.991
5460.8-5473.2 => 1.07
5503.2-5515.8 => 1.02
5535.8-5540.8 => 0.942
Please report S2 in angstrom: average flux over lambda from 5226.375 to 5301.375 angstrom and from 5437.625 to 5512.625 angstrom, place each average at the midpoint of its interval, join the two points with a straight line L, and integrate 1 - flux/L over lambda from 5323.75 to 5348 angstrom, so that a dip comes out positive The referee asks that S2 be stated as 1.4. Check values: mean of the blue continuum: 1.03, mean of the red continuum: 1.03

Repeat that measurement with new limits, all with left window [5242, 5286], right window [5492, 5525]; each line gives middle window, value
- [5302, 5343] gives 1.9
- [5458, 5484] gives 0.4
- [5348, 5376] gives -1.8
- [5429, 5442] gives 1.3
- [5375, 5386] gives 1.4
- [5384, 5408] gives 0.2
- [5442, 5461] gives 0.2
